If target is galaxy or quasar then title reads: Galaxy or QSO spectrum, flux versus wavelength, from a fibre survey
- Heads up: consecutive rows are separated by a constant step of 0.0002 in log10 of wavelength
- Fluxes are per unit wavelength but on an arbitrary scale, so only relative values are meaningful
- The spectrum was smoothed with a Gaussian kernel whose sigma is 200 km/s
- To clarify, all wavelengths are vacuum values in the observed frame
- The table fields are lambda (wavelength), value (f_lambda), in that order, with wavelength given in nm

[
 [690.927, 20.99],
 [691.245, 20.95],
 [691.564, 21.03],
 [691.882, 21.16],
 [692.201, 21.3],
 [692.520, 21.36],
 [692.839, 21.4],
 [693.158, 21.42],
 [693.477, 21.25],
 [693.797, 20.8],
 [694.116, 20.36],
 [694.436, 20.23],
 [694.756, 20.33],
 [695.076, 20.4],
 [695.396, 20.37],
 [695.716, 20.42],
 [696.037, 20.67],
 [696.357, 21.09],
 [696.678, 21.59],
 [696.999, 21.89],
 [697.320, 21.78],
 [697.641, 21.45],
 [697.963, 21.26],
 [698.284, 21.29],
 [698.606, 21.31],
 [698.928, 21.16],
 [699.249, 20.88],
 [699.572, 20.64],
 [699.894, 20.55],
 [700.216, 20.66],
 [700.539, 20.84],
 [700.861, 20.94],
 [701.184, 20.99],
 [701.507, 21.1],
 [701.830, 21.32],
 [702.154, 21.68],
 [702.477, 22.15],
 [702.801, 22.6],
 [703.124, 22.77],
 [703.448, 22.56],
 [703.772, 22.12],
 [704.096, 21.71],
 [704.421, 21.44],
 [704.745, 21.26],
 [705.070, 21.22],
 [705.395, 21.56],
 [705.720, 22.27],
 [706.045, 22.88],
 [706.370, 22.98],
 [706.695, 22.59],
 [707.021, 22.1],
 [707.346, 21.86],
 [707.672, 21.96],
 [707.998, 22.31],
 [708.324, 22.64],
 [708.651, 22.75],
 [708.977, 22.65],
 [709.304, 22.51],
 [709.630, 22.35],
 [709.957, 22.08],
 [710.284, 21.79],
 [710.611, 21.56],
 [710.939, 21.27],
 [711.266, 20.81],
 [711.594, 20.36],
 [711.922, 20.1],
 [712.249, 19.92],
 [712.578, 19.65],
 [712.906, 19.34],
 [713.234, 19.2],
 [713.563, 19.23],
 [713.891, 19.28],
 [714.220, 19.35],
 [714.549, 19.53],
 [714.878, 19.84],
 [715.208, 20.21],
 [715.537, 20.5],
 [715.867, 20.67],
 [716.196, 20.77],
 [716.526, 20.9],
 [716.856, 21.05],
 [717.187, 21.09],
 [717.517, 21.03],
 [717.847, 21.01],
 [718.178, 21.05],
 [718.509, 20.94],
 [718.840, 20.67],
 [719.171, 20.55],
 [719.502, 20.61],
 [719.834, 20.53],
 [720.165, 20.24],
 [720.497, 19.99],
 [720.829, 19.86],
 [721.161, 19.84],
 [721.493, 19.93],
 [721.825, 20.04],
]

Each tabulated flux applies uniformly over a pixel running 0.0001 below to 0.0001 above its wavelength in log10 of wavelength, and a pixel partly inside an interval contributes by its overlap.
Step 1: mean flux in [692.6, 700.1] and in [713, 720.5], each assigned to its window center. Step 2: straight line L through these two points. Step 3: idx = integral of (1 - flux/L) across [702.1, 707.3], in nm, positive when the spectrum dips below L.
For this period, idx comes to -0.35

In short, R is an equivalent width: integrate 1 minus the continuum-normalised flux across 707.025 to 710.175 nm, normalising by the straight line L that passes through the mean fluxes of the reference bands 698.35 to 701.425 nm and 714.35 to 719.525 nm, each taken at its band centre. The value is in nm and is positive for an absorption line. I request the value -0.24 nm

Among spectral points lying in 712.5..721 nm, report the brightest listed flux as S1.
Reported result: 21.09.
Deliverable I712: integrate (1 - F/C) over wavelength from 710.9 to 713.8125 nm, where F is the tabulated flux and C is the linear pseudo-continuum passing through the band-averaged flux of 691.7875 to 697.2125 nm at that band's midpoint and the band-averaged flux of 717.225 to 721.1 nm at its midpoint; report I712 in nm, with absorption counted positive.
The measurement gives 0.11 nm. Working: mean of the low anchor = 20.9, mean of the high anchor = 20.6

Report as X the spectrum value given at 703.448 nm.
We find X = 22.56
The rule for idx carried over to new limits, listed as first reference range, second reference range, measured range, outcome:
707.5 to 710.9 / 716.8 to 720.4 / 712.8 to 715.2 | 0.226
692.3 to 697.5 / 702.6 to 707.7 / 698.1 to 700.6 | 0.064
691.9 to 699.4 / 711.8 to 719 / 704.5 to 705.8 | -0.054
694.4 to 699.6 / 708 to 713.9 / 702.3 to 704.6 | -0.126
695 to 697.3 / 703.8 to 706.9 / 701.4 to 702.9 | -0.008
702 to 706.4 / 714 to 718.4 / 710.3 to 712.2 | 0.029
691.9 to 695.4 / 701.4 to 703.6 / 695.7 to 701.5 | 0.116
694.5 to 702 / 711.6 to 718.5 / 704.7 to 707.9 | -0.231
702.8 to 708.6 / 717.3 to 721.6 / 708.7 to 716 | 0.265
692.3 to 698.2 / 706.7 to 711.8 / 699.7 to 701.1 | 0.039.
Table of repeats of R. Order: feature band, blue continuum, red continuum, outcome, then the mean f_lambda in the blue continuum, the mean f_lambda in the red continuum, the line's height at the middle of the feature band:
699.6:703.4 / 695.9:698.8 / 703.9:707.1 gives 0.05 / 21.4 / 22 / 21.7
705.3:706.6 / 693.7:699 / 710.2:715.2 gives -0.13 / 21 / 20.1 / 20.4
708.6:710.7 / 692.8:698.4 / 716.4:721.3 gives -0.15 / 21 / 20.6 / 20.8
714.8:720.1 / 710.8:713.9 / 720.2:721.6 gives -0.21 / 19.9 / 19.9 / 19.9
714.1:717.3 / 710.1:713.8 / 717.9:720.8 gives 0.00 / 20.3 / 20.6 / 20.4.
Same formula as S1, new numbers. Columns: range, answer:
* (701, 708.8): 22.98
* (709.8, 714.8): 22.08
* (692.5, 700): 21.89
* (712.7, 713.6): 19.34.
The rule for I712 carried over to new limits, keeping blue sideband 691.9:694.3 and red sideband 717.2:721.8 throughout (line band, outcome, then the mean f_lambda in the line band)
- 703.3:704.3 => -0.06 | 22.1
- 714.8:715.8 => 0.02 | 20.2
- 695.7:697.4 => -0.02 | 21.3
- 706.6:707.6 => -0.06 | 22.1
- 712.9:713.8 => 0.06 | 19.3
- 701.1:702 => -0.01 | 21.1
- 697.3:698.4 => -0.02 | 21.4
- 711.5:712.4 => 0.02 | 20.1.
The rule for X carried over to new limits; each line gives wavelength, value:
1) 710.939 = 21.27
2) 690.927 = 20.99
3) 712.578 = 19.65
